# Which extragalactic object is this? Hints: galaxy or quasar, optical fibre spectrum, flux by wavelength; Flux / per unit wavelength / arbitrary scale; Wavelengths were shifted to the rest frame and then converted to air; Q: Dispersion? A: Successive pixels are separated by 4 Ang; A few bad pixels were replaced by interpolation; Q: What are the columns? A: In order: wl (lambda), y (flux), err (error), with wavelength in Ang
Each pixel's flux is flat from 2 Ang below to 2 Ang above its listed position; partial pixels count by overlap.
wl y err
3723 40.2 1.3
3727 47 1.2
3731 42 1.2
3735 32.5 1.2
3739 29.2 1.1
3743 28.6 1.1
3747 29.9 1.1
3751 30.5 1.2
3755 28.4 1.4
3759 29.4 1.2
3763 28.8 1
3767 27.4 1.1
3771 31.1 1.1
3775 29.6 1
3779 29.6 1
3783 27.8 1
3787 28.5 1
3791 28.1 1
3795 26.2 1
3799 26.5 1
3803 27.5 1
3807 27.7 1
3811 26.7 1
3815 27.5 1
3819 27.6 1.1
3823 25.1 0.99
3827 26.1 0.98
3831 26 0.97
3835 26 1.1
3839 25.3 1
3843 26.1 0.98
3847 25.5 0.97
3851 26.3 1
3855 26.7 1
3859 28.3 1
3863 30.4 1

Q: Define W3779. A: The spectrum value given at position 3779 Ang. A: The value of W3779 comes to 29.6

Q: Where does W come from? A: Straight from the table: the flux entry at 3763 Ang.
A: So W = 28.8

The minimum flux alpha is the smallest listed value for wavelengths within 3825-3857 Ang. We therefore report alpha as 25.3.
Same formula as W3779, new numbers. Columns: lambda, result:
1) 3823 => 25.1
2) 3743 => 28.6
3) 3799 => 26.5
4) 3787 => 28.5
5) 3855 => 26.7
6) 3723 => 40.2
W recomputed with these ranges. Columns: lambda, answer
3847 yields 25.5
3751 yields 30.5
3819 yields 27.6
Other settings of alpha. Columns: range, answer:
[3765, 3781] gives 27.4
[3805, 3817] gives 26.7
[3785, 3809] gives 26.2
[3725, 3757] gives 28.4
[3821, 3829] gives 25.1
